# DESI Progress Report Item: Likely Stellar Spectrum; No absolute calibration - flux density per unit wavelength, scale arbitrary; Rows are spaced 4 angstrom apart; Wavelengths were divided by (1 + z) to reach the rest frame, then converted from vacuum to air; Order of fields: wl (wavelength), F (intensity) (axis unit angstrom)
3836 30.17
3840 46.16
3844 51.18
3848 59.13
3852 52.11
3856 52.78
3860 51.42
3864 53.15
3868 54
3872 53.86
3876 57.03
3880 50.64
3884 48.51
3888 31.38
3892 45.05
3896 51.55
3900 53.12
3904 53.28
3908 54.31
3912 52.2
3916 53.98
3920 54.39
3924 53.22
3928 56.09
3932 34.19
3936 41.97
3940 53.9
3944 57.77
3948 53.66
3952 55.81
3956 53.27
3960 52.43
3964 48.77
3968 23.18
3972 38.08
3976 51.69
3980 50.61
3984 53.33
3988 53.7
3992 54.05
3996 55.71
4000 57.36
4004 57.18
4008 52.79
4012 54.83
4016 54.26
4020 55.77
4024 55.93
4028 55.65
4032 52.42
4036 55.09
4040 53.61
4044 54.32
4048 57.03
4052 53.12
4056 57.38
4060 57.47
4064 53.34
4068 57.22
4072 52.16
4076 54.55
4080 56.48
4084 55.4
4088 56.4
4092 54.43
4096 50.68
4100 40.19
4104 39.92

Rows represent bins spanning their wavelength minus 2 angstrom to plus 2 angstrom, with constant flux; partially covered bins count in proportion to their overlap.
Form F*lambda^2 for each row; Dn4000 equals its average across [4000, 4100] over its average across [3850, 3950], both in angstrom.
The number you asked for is 1.16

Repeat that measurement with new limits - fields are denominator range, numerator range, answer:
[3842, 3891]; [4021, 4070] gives 1.18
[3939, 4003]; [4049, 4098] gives 1.14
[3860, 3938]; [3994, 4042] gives 1.17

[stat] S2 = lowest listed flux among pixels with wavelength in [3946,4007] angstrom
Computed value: 23.18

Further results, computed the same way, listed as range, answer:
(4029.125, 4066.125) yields 52.42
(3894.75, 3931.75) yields 51.55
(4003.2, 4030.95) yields 52.79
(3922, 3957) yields 34.19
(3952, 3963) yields 52.43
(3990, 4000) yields 54.05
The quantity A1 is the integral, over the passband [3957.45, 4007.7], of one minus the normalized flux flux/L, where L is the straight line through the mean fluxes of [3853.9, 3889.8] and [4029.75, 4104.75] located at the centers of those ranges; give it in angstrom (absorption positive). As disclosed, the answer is 2.3 angstrom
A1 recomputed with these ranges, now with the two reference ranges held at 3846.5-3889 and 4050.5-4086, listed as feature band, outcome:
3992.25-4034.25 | -0.7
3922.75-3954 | 1.3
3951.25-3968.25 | 1.5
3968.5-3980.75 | 2.3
